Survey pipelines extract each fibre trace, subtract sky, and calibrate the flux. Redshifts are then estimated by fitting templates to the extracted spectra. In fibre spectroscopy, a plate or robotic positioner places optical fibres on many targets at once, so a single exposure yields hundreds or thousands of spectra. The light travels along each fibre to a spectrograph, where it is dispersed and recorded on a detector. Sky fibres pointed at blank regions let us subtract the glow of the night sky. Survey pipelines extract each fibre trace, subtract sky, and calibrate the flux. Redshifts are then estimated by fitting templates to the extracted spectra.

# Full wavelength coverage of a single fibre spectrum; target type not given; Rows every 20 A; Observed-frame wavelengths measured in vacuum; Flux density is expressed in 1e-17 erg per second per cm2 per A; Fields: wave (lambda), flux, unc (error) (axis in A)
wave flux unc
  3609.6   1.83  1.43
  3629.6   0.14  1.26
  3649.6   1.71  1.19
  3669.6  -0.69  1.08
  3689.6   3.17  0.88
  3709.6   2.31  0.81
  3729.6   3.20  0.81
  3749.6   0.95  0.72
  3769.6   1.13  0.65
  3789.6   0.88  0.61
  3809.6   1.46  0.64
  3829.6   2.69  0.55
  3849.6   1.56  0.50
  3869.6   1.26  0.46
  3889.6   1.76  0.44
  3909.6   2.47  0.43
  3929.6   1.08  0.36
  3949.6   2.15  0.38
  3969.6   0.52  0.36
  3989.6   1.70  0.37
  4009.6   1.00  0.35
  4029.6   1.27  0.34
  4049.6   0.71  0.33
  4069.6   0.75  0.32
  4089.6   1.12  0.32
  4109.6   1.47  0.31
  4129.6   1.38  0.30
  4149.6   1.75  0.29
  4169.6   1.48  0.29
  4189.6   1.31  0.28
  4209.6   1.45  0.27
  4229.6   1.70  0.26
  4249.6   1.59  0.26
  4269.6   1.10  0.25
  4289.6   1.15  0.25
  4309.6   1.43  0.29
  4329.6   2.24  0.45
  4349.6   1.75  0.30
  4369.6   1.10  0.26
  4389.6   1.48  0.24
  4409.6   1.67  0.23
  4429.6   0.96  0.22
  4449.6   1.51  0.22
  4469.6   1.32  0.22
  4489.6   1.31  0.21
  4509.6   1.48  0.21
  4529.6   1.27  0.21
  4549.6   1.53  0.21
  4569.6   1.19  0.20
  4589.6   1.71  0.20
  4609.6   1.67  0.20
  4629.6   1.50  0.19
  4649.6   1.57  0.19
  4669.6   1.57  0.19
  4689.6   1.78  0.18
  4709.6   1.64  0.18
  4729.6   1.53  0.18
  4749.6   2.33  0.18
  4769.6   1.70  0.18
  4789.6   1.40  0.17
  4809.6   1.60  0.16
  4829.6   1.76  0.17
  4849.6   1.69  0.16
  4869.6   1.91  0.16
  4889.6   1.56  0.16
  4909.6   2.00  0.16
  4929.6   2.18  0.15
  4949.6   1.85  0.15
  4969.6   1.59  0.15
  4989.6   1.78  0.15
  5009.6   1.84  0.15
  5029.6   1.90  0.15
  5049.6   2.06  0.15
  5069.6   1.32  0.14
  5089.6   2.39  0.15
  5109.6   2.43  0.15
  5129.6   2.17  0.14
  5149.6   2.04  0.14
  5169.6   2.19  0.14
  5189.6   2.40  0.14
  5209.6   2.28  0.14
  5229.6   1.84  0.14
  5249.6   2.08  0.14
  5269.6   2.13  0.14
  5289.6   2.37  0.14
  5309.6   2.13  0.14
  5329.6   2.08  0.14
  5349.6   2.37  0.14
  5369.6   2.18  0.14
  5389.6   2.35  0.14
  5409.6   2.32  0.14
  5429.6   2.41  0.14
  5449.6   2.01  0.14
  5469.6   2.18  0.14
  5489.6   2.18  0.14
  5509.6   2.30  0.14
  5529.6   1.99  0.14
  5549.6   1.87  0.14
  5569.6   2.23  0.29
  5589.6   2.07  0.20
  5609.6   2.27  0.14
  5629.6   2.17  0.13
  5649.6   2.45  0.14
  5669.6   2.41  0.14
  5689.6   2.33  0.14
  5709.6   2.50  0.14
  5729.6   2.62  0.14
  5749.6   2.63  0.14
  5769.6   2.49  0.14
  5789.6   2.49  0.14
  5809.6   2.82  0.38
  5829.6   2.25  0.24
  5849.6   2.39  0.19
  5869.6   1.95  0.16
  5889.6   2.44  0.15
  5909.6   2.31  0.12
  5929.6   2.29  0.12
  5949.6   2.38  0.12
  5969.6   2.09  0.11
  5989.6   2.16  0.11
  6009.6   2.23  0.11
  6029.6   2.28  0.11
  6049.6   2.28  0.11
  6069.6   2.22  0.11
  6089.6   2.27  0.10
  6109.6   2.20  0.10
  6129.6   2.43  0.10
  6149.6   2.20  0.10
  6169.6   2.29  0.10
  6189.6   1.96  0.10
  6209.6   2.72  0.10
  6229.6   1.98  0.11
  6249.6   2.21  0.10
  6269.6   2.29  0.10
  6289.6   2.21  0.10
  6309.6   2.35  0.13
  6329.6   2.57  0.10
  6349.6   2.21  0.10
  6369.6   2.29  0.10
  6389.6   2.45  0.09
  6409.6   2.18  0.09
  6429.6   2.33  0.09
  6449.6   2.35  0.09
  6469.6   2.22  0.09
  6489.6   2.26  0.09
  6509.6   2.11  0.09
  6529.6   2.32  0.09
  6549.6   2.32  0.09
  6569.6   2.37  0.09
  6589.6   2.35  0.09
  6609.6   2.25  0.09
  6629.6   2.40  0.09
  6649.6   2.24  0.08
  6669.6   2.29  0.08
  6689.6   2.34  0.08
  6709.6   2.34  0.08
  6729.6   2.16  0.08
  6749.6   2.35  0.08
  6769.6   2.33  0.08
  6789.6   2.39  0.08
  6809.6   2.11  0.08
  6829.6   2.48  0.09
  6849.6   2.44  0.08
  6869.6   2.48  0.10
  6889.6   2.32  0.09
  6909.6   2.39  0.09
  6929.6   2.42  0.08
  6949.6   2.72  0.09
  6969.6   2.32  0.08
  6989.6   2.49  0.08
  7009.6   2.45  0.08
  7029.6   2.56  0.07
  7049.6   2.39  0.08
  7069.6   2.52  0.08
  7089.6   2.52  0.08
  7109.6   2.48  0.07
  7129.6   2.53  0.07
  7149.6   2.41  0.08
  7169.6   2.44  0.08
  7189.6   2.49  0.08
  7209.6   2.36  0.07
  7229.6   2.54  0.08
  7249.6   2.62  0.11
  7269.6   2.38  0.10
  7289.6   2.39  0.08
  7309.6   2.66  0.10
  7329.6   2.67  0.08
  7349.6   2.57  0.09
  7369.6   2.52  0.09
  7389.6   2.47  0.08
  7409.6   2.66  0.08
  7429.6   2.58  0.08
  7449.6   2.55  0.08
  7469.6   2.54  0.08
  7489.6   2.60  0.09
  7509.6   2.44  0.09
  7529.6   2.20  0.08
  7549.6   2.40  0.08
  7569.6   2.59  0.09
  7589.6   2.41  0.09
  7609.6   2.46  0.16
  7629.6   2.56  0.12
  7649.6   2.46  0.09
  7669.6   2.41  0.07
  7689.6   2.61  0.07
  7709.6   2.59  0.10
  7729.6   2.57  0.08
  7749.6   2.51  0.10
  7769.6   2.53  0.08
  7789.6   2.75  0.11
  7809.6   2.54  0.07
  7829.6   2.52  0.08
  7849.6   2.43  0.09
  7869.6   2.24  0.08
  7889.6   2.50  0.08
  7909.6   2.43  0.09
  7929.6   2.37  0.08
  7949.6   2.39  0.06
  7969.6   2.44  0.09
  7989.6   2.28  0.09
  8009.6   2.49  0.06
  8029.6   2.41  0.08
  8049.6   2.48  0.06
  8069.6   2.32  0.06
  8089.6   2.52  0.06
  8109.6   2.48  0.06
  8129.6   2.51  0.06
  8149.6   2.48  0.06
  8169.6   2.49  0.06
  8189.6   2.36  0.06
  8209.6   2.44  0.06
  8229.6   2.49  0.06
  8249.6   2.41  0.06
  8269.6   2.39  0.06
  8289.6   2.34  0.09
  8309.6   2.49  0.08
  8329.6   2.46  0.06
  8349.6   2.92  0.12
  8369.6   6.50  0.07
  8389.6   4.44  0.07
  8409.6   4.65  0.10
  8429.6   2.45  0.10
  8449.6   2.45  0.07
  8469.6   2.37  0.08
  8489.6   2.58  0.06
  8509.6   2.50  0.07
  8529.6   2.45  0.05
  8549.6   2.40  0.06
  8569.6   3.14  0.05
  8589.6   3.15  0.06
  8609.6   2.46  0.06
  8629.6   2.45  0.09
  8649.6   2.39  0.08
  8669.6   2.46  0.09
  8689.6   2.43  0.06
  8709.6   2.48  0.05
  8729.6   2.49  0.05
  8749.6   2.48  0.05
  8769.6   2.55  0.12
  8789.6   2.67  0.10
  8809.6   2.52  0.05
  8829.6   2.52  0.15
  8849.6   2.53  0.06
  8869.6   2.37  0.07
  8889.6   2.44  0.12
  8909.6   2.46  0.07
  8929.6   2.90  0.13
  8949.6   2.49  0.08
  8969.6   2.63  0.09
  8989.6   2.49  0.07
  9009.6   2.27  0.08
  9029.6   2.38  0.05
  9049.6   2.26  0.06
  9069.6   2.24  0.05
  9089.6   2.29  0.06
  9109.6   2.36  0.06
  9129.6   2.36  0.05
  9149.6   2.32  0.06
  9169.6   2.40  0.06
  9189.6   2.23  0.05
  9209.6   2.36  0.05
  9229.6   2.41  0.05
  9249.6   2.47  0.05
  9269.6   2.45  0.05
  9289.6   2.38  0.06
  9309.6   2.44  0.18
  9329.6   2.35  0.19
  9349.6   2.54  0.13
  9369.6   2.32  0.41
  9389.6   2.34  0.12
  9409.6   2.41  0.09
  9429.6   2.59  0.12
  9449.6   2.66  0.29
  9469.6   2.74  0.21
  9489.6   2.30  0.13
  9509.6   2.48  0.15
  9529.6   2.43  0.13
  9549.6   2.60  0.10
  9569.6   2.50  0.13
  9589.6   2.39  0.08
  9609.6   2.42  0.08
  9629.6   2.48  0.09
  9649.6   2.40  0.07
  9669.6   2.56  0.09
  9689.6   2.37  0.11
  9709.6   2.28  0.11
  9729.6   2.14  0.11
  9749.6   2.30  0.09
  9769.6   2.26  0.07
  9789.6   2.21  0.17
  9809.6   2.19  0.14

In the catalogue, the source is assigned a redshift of 0.28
